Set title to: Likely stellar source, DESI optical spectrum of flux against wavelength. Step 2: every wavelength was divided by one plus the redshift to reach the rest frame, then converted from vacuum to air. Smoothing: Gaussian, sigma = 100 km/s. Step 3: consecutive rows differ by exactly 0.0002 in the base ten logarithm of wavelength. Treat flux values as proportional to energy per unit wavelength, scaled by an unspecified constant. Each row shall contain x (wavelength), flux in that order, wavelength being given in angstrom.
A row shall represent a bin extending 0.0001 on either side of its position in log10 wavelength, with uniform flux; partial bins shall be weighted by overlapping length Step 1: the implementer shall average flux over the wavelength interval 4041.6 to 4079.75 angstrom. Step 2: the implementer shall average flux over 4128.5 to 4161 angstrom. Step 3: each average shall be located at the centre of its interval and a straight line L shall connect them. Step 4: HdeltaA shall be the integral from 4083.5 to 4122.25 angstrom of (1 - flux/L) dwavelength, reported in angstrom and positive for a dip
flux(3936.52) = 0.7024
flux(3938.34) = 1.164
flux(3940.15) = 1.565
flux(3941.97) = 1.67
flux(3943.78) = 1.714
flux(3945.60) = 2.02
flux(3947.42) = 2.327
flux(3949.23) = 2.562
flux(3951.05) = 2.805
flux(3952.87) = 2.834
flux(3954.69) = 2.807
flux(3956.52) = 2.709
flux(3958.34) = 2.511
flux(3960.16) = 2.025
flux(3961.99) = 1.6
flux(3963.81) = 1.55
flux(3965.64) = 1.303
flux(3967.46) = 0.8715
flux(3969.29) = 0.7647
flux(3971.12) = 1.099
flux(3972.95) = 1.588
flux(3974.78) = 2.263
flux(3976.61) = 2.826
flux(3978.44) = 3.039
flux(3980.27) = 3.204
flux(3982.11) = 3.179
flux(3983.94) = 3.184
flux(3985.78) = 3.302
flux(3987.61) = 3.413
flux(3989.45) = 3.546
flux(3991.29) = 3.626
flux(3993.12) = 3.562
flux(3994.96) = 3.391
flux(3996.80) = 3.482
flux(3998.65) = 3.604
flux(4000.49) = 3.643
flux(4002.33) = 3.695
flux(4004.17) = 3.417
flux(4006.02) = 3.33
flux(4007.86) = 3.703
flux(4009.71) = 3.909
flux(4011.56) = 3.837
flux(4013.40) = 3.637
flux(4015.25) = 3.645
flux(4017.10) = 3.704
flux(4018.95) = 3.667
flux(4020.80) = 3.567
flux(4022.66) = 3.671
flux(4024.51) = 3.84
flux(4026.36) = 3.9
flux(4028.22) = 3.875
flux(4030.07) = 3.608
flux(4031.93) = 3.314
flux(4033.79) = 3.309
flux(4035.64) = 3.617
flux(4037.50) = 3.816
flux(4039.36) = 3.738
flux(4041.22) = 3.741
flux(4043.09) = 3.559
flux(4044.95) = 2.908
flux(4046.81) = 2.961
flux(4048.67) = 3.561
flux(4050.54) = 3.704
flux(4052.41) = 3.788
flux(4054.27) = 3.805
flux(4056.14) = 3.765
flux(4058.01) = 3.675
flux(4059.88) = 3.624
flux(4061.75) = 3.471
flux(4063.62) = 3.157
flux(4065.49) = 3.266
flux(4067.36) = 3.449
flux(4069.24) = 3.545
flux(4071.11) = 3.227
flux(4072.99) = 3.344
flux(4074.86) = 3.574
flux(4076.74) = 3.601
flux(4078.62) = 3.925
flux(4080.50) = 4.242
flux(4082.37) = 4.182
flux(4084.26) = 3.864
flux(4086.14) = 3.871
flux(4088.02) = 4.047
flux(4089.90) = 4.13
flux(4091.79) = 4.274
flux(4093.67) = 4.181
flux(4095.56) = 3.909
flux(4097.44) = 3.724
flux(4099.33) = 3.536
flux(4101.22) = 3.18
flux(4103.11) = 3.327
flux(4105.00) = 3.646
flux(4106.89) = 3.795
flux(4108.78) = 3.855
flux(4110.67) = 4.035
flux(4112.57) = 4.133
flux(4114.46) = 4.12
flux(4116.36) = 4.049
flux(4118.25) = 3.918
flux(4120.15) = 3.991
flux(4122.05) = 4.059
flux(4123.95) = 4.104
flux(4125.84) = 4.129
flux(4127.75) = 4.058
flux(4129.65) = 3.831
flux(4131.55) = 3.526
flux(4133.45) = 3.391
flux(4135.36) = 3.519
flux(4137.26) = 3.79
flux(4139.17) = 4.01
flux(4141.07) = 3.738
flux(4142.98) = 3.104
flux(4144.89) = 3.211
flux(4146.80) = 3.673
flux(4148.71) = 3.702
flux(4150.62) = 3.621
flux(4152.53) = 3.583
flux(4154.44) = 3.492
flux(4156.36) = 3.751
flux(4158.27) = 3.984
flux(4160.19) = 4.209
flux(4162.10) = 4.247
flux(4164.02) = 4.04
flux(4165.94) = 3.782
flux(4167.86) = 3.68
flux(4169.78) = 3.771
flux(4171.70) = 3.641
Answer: -3.3 angstrom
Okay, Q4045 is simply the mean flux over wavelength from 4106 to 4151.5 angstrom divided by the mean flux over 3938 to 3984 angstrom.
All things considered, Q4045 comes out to 1.8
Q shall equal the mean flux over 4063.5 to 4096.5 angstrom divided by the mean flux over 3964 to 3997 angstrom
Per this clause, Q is 1.45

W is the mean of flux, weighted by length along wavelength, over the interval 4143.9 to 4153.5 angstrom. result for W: 3.56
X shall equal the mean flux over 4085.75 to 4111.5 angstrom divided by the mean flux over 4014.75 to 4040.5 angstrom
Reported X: 1.04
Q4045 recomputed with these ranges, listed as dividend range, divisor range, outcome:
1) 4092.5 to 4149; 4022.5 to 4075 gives 1.07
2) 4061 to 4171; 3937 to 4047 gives 1.28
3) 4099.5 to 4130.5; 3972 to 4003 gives 1.21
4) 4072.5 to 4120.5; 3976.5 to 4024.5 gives 1.10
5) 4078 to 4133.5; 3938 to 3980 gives 1.94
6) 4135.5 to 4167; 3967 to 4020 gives 1.19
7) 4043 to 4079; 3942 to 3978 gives 1.73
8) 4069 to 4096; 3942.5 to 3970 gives 1.91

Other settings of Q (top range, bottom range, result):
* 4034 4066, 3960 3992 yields 1.50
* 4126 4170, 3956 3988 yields 1.68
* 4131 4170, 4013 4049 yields 1.04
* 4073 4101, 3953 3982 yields 1.89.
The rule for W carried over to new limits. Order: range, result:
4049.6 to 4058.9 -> 3.74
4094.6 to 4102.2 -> 3.59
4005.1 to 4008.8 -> 3.52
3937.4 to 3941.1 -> 1.36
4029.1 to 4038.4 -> 3.54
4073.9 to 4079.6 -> 3.7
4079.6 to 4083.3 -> 4.22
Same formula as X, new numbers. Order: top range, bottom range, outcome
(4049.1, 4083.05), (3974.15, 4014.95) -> 1.06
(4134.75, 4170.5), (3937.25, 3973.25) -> 1.99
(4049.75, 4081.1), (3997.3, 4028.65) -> 0.98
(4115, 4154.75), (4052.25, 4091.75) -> 1.01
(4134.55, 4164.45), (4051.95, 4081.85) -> 1.04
